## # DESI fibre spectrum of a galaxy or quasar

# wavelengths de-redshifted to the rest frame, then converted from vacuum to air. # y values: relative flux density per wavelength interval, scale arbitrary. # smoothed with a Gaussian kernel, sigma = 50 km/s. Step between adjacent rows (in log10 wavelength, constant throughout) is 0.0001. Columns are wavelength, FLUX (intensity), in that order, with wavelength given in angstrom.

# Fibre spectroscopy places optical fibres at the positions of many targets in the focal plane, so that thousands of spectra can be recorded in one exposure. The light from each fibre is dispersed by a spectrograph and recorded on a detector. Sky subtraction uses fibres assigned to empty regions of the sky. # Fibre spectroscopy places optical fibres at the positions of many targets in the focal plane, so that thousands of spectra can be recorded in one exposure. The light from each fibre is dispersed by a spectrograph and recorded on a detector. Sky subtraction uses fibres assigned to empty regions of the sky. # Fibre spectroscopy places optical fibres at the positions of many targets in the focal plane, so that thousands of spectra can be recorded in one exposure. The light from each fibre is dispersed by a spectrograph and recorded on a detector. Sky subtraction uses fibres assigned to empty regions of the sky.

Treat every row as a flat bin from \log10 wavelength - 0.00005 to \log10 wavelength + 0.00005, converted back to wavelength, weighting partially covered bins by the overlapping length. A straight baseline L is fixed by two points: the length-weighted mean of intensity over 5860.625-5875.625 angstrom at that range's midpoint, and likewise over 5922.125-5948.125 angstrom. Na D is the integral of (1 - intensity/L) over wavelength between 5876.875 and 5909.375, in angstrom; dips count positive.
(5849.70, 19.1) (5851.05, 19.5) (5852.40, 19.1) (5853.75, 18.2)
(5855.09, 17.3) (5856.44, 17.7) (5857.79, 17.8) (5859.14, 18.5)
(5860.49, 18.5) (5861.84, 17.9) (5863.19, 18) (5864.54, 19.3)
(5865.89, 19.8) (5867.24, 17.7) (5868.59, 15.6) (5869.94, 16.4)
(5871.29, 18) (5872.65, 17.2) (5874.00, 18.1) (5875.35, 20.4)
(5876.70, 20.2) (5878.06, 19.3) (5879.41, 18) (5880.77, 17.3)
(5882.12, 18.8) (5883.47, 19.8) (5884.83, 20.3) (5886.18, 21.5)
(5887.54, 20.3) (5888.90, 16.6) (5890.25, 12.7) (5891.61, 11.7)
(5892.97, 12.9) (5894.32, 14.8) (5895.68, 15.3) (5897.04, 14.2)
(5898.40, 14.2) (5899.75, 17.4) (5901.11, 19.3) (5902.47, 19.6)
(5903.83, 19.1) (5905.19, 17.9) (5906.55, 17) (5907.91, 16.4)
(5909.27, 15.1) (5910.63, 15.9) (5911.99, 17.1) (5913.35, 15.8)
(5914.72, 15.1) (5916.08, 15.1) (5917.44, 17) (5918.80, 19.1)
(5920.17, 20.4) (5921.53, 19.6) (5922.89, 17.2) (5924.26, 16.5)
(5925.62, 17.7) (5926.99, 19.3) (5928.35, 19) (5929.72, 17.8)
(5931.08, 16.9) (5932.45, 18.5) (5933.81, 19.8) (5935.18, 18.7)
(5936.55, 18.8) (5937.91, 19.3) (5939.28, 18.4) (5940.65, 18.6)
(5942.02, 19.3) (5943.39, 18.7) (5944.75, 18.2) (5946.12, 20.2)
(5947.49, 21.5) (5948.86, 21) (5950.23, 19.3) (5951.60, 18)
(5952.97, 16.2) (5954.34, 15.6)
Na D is 1.9 angstrom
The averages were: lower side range 18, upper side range 18.7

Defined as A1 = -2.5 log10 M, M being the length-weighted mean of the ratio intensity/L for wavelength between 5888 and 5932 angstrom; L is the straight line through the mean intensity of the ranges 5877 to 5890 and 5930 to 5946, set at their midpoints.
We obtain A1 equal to 0.13 mag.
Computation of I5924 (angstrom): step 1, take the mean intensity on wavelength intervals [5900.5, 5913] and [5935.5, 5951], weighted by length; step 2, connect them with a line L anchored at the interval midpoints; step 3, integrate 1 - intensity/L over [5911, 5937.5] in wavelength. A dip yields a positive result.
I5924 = 0.7 angstrom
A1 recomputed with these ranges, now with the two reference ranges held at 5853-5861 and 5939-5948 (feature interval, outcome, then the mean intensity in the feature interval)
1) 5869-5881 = -0.001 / 18.3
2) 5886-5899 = 0.216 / 15.2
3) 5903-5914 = 0.117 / 16.8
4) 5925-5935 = 0.036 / 18.4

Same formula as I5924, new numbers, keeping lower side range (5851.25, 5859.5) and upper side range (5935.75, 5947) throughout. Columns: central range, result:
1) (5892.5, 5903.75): 1.4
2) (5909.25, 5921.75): 1.1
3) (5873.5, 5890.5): -0.4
